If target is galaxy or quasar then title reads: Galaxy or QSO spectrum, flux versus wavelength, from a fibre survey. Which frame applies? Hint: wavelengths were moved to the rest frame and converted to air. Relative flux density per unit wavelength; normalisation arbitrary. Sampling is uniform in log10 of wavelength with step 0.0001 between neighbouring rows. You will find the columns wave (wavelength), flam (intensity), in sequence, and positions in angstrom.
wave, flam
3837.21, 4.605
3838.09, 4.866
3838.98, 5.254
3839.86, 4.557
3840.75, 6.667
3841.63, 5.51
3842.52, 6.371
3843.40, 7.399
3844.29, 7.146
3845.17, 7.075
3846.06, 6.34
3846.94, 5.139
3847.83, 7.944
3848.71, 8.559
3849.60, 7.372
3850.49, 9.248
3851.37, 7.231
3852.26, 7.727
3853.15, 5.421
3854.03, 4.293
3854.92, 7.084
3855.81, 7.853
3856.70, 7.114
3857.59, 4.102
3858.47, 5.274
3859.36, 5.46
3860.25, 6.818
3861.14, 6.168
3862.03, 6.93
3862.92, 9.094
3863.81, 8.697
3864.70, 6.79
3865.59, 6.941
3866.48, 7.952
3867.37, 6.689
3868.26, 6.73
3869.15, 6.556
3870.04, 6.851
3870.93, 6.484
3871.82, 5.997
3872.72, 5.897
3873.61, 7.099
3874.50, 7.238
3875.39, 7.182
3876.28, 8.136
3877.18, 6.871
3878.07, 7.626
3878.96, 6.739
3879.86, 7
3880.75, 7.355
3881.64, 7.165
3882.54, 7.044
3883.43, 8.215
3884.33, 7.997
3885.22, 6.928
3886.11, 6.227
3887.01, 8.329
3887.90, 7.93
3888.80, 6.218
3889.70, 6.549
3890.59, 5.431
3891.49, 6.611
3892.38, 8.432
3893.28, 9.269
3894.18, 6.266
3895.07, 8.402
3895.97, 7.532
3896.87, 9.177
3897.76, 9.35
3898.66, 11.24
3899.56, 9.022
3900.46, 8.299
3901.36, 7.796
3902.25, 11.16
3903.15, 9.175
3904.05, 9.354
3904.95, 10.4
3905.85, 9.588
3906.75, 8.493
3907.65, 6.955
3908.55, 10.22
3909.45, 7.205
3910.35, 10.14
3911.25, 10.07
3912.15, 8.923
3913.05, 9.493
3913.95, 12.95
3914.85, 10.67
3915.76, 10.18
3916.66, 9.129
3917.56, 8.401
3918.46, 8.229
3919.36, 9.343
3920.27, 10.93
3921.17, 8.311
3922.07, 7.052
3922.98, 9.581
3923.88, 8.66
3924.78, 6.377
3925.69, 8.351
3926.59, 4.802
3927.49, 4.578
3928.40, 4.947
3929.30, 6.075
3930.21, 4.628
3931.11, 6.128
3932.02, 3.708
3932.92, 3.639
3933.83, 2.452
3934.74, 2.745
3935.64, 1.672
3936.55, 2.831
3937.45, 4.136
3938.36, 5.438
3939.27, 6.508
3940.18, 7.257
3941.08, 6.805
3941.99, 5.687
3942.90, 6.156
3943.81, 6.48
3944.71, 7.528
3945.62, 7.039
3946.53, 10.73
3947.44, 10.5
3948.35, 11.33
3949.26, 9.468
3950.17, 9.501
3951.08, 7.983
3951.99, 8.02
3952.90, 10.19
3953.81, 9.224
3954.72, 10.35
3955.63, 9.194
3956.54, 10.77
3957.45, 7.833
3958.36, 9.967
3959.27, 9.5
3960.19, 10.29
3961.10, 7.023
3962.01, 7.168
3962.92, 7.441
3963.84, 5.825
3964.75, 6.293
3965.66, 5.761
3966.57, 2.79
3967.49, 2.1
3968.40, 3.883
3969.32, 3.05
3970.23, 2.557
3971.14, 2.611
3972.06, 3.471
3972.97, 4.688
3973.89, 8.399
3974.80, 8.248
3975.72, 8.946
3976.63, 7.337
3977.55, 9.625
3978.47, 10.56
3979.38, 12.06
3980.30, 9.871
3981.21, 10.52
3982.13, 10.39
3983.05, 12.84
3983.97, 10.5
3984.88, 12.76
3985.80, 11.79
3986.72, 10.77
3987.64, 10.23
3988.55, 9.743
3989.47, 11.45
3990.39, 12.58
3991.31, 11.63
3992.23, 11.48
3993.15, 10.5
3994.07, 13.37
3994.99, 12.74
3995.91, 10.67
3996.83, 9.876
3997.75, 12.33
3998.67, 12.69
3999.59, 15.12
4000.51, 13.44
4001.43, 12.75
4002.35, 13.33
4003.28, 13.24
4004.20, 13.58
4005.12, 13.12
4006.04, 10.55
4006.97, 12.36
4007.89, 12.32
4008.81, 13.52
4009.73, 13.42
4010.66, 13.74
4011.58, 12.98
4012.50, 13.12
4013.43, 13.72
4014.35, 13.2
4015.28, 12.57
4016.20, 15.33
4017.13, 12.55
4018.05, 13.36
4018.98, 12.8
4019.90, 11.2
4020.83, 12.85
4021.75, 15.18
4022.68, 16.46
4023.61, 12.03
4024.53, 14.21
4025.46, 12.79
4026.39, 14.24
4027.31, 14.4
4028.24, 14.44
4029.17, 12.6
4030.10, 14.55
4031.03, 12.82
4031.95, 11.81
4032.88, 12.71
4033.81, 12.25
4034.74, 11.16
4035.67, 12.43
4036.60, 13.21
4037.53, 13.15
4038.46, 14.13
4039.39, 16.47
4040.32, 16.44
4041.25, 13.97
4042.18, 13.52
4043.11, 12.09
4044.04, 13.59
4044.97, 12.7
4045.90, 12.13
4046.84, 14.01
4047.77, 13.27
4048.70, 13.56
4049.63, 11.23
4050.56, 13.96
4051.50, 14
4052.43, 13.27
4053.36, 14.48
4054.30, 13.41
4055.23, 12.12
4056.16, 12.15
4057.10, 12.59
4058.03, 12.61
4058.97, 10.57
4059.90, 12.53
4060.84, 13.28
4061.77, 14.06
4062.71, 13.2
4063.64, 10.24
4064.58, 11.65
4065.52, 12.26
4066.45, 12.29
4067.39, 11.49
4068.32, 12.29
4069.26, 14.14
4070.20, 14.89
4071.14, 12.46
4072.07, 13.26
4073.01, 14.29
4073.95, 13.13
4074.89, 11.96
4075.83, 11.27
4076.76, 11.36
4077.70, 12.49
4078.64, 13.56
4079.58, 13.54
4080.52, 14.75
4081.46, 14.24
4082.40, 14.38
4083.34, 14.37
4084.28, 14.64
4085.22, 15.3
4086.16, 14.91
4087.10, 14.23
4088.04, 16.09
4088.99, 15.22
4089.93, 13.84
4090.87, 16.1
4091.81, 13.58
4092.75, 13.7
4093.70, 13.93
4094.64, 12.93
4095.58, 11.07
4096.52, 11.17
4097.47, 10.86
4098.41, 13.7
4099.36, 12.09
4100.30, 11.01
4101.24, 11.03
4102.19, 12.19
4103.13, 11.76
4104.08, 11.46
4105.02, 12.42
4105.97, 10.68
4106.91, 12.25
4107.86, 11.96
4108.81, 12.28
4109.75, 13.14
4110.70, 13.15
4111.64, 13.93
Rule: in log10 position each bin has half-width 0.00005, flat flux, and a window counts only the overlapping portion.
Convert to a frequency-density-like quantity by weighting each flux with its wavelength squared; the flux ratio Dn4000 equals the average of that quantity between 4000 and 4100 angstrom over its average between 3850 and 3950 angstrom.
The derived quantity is 1.92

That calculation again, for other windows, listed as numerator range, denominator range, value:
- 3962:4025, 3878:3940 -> 1.48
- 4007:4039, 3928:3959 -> 1.97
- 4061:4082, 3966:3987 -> 1.73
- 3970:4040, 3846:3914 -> 1.66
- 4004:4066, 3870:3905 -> 1.83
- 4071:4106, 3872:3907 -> 1.84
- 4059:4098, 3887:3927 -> 1.67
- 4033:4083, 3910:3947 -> 1.98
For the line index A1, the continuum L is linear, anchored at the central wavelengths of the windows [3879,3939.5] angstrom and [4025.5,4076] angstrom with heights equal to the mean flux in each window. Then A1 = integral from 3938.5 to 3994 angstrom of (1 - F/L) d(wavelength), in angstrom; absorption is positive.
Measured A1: 7.7 angstrom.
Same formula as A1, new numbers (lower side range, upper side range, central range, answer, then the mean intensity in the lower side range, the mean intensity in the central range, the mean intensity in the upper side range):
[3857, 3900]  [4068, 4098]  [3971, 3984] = 2.0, 7.25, 8.76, 13.6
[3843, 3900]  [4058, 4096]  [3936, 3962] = 4.0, 7.2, 8.1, 13.3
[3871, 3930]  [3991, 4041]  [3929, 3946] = 8.1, 8.07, 5.08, 13.1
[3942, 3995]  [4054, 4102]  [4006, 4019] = -3.4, 8.65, 13.1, 13.1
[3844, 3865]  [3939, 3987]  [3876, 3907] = -3.2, 6.87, 8.04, 8.07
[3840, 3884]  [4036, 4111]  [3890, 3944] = 5.5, 6.9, 7.54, 13.1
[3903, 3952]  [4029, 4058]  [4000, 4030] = -3.8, 7.56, 13.3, 13.2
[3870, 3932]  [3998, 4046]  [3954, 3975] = 8.2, 7.96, 6.5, 13.3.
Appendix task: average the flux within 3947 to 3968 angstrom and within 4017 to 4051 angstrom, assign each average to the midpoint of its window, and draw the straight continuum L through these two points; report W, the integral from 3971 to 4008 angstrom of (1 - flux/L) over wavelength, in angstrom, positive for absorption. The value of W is -1.7 angstrom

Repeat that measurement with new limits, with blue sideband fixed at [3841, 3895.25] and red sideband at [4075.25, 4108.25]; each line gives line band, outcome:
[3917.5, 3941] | 7.1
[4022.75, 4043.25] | -3.6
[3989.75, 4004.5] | -2.7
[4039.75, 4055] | -2.1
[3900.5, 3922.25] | -3.2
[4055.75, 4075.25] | -0.4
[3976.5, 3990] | -0.9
